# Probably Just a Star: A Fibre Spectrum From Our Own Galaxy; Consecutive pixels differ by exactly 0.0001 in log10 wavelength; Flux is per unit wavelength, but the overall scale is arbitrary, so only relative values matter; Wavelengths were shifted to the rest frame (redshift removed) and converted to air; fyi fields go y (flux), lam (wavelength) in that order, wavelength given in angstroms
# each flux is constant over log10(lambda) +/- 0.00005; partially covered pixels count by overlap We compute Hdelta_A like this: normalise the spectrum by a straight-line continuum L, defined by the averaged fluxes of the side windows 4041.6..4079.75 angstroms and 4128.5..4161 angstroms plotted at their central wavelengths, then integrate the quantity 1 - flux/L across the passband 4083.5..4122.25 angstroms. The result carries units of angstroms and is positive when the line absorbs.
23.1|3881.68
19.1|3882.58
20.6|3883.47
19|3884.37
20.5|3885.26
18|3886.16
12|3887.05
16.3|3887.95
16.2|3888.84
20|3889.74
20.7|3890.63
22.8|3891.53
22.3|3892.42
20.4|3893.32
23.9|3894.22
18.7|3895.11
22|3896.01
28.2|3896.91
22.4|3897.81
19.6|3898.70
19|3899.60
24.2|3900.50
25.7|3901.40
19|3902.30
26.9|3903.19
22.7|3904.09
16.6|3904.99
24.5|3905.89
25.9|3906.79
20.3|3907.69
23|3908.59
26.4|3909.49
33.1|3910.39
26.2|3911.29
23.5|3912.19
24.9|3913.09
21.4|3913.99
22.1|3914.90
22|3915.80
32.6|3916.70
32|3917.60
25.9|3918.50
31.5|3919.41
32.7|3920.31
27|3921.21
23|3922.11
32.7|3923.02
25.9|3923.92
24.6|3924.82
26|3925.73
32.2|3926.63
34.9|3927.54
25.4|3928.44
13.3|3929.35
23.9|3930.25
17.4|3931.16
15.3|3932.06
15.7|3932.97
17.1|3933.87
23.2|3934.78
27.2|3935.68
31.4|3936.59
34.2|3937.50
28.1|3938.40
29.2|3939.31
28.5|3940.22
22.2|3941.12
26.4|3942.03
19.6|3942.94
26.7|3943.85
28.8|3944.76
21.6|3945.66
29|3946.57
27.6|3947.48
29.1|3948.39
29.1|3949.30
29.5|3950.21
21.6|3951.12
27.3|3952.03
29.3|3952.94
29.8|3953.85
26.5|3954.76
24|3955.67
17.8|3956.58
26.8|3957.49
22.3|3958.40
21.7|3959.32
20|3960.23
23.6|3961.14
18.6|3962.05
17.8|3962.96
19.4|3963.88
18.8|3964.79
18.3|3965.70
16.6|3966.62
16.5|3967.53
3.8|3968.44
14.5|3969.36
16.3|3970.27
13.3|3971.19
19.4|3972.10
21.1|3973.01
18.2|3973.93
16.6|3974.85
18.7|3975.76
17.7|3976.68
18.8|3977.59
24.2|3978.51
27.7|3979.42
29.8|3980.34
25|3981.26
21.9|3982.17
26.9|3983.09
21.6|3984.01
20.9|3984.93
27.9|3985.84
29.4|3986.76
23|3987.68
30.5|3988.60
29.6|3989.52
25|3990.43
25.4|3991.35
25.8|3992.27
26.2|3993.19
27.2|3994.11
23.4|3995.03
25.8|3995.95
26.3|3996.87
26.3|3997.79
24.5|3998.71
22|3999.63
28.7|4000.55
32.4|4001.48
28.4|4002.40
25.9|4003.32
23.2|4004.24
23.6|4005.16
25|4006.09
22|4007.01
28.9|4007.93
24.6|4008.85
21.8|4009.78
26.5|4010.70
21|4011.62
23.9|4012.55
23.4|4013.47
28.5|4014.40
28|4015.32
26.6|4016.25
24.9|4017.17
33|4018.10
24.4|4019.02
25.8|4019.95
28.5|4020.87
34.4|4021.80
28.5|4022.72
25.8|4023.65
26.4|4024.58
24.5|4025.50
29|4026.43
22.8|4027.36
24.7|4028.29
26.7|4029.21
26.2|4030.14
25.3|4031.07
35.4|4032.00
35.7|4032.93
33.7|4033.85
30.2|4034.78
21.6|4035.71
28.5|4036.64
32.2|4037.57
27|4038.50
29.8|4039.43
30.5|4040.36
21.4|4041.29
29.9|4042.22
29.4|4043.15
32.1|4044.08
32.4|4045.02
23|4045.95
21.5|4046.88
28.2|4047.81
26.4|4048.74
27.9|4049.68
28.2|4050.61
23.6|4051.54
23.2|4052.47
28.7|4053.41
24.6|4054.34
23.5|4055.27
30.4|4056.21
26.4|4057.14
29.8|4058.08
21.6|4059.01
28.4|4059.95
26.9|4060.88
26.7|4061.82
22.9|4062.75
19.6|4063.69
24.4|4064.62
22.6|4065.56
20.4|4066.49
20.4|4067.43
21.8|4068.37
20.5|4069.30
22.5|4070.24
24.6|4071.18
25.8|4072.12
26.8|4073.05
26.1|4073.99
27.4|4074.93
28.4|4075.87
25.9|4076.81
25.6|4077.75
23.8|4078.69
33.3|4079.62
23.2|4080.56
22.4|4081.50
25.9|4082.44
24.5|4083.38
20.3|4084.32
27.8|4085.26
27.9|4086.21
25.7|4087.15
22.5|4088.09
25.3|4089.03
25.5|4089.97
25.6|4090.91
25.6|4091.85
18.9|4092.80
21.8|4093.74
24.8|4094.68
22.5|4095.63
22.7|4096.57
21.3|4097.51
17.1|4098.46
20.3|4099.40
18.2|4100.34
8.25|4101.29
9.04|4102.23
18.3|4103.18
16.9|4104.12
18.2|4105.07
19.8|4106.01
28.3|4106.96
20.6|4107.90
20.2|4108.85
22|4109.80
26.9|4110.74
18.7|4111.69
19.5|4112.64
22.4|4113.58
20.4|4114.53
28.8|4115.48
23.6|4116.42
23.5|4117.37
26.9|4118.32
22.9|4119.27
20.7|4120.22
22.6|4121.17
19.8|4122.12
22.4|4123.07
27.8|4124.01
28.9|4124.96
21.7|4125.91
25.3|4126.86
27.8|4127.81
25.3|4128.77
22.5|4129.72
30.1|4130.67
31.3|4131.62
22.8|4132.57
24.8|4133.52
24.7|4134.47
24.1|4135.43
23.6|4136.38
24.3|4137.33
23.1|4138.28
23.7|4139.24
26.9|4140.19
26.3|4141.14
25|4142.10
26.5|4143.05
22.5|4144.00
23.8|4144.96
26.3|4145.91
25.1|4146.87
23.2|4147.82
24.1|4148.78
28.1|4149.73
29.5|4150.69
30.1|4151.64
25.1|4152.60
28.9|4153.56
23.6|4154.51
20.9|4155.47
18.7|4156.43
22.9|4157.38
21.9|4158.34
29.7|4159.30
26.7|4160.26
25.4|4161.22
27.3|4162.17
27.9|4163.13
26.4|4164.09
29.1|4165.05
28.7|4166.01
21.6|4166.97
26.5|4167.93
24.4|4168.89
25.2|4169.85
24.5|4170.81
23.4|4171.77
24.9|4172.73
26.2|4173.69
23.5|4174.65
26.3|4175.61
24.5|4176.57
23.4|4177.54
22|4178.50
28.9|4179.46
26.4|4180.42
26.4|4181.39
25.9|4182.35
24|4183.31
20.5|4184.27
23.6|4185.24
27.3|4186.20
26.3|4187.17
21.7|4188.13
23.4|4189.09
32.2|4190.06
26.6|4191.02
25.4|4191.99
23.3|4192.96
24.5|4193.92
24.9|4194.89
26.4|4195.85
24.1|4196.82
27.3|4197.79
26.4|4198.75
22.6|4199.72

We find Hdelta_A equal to 5.5 angstroms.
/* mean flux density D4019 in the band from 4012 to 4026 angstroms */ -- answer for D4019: 27.1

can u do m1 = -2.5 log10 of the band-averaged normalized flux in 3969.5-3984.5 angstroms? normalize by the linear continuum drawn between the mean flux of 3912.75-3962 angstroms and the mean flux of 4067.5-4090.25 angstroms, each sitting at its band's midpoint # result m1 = 0.21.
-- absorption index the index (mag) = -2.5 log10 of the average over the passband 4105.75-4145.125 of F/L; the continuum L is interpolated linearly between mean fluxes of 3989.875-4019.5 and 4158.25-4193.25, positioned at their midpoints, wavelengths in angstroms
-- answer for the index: 0.062 mag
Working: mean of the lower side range 25.7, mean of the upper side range 25.5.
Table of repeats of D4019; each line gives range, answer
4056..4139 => 23.5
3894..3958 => 25.2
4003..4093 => 26.1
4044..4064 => 26.1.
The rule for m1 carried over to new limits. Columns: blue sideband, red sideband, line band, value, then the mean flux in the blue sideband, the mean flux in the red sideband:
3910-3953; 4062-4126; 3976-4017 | -0.024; 26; 22.8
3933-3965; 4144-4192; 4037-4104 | 0.028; 24.9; 25.3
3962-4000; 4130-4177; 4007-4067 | -0.160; 22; 25.4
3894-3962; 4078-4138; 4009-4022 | -0.096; 24.9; 23.1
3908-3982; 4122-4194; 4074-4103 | 0.078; 23.7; 25.3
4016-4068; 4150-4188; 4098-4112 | 0.353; 26.9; 25.3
